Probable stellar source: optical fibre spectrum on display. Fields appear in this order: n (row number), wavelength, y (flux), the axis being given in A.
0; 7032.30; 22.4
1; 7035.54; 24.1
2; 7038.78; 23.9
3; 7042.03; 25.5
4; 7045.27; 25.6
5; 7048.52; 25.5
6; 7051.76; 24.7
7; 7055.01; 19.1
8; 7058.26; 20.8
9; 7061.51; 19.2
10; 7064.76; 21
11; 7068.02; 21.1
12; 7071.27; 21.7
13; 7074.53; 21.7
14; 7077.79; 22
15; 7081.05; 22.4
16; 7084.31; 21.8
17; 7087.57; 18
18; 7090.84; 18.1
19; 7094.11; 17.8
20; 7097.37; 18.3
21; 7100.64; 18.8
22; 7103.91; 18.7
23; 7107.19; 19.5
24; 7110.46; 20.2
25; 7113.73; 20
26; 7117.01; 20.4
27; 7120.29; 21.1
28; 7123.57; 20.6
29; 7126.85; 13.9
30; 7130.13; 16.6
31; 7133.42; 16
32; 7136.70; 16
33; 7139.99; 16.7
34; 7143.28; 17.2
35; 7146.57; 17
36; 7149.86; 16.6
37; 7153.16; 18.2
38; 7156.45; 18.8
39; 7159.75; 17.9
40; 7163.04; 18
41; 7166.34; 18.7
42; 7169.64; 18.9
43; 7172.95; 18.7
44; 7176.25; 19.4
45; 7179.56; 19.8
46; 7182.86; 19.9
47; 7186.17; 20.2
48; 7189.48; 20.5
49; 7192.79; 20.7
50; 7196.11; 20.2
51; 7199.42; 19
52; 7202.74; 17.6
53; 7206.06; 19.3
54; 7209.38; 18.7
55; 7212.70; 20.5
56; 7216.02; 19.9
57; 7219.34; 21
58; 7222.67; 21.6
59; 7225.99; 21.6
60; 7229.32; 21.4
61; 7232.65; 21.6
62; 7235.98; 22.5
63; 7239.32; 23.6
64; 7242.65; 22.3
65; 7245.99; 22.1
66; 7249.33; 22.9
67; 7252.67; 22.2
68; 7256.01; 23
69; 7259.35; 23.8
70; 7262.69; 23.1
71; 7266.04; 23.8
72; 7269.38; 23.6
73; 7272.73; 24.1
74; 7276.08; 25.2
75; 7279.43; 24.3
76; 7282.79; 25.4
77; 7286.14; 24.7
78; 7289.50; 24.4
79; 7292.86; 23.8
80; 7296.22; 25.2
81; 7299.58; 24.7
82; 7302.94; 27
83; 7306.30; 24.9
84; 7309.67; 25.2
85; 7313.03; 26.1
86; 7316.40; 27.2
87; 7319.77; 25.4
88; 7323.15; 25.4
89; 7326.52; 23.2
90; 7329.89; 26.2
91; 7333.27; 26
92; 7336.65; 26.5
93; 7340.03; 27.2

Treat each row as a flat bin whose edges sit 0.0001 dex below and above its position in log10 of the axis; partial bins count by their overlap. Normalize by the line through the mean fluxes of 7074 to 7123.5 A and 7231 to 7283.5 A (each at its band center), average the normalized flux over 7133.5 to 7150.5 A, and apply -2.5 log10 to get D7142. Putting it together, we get 0.24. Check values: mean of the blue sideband 19.9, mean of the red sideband 23.3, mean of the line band 16.6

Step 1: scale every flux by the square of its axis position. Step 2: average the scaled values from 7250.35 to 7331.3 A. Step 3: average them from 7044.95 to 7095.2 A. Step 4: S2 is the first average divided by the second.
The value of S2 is 1.2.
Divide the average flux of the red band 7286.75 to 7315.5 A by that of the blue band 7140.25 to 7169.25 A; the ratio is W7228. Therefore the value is 1.42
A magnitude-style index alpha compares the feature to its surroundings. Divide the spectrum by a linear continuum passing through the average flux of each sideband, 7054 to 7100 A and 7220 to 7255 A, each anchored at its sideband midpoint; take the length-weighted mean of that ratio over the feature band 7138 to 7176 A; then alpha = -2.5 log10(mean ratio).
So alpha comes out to 0.18 mag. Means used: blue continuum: 20.2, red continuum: 22.2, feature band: 17.9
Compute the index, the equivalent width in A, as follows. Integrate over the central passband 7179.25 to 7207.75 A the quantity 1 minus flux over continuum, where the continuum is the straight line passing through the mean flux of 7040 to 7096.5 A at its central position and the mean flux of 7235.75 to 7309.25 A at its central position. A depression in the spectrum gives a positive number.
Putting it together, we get 4.1 A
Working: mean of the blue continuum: 21.5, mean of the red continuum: 24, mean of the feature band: 19.7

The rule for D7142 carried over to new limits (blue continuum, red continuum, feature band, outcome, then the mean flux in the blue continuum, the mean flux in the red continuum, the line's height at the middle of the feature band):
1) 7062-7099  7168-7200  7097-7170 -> 0.11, 20.3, 19.8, 20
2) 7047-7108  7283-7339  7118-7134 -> 0.20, 20.5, 25.4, 21.5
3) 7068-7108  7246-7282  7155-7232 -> 0.13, 20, 23.6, 22.1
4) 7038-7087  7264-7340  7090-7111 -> 0.21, 22.3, 25.1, 22.7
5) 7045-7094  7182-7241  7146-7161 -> 0.18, 21.3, 20.6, 20.9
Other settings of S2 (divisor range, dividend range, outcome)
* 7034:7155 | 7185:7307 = 1.17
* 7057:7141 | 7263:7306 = 1.34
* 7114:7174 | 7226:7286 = 1.34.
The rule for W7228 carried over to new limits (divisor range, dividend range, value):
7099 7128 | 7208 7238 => 1.09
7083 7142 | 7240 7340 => 1.33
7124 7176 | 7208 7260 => 1.25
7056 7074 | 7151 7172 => 0.89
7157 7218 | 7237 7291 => 1.22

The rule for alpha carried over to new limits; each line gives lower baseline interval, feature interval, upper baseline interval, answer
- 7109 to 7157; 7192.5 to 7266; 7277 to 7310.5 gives 0.04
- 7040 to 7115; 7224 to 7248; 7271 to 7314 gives 0.08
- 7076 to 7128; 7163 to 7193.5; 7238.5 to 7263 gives 0.09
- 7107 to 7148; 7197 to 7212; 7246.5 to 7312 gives 0.13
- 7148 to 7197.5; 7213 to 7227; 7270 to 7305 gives 0.03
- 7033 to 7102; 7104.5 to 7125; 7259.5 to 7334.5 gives 0.10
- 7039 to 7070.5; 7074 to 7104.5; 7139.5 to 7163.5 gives 0.06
